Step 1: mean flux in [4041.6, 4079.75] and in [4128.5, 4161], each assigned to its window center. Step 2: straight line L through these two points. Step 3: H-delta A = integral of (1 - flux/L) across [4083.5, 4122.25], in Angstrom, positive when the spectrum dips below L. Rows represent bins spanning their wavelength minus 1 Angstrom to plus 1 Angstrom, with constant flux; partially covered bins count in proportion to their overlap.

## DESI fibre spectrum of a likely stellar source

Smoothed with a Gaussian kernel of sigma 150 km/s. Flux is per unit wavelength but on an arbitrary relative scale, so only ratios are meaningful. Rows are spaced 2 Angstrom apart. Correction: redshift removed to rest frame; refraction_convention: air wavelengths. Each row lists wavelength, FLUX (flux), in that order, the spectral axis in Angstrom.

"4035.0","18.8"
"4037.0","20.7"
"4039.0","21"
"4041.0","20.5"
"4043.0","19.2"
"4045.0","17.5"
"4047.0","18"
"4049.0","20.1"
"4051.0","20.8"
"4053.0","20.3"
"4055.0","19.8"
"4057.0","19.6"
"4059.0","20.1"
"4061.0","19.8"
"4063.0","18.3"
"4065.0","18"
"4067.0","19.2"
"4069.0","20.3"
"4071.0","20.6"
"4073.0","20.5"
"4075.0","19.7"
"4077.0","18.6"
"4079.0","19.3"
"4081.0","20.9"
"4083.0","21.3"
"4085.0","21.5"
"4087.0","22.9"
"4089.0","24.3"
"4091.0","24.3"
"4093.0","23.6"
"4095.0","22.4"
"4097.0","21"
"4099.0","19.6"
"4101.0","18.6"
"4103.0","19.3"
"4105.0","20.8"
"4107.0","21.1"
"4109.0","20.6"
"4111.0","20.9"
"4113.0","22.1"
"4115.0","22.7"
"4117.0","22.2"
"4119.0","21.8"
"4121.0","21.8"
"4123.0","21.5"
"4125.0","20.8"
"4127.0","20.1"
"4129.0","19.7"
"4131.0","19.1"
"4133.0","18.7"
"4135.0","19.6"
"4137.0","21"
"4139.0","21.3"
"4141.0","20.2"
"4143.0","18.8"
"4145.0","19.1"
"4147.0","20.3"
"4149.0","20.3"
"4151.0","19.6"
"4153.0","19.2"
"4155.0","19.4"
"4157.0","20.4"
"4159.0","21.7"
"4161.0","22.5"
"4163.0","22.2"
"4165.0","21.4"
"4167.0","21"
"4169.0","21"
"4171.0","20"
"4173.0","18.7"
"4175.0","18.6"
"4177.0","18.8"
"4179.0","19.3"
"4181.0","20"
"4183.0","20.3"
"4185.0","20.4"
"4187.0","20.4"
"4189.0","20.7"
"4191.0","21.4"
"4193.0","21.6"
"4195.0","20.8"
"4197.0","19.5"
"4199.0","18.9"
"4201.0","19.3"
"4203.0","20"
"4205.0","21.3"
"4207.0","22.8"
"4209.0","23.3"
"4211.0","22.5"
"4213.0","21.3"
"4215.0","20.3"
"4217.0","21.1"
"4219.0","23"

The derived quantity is -3.8 Angstrom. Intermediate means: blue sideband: 19.5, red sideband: 20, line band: 21.7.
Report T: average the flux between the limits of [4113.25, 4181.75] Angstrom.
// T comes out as 20.4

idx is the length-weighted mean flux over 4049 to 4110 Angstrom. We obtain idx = 20.6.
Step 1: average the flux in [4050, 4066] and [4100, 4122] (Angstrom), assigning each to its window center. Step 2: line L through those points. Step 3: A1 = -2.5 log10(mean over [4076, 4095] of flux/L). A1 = -0.08 mag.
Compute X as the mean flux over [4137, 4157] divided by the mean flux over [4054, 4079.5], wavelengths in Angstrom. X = 1.0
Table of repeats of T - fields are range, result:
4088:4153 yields 20.8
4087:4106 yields 21.6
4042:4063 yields 19.5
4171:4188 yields 19.6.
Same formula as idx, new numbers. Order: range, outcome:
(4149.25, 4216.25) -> 20.6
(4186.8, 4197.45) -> 20.8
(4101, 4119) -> 21.1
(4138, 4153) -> 19.9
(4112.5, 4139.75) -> 20.9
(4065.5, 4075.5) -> 20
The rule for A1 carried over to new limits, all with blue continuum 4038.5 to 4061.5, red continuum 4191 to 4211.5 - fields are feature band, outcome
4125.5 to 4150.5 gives 0.03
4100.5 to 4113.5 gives -0.02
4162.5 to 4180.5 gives 0.04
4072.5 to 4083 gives 0.00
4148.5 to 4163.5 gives 0.00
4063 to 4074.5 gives 0.01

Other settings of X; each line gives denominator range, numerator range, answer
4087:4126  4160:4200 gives 0.94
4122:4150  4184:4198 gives 1.03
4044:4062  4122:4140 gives 1.03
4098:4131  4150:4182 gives 0.97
